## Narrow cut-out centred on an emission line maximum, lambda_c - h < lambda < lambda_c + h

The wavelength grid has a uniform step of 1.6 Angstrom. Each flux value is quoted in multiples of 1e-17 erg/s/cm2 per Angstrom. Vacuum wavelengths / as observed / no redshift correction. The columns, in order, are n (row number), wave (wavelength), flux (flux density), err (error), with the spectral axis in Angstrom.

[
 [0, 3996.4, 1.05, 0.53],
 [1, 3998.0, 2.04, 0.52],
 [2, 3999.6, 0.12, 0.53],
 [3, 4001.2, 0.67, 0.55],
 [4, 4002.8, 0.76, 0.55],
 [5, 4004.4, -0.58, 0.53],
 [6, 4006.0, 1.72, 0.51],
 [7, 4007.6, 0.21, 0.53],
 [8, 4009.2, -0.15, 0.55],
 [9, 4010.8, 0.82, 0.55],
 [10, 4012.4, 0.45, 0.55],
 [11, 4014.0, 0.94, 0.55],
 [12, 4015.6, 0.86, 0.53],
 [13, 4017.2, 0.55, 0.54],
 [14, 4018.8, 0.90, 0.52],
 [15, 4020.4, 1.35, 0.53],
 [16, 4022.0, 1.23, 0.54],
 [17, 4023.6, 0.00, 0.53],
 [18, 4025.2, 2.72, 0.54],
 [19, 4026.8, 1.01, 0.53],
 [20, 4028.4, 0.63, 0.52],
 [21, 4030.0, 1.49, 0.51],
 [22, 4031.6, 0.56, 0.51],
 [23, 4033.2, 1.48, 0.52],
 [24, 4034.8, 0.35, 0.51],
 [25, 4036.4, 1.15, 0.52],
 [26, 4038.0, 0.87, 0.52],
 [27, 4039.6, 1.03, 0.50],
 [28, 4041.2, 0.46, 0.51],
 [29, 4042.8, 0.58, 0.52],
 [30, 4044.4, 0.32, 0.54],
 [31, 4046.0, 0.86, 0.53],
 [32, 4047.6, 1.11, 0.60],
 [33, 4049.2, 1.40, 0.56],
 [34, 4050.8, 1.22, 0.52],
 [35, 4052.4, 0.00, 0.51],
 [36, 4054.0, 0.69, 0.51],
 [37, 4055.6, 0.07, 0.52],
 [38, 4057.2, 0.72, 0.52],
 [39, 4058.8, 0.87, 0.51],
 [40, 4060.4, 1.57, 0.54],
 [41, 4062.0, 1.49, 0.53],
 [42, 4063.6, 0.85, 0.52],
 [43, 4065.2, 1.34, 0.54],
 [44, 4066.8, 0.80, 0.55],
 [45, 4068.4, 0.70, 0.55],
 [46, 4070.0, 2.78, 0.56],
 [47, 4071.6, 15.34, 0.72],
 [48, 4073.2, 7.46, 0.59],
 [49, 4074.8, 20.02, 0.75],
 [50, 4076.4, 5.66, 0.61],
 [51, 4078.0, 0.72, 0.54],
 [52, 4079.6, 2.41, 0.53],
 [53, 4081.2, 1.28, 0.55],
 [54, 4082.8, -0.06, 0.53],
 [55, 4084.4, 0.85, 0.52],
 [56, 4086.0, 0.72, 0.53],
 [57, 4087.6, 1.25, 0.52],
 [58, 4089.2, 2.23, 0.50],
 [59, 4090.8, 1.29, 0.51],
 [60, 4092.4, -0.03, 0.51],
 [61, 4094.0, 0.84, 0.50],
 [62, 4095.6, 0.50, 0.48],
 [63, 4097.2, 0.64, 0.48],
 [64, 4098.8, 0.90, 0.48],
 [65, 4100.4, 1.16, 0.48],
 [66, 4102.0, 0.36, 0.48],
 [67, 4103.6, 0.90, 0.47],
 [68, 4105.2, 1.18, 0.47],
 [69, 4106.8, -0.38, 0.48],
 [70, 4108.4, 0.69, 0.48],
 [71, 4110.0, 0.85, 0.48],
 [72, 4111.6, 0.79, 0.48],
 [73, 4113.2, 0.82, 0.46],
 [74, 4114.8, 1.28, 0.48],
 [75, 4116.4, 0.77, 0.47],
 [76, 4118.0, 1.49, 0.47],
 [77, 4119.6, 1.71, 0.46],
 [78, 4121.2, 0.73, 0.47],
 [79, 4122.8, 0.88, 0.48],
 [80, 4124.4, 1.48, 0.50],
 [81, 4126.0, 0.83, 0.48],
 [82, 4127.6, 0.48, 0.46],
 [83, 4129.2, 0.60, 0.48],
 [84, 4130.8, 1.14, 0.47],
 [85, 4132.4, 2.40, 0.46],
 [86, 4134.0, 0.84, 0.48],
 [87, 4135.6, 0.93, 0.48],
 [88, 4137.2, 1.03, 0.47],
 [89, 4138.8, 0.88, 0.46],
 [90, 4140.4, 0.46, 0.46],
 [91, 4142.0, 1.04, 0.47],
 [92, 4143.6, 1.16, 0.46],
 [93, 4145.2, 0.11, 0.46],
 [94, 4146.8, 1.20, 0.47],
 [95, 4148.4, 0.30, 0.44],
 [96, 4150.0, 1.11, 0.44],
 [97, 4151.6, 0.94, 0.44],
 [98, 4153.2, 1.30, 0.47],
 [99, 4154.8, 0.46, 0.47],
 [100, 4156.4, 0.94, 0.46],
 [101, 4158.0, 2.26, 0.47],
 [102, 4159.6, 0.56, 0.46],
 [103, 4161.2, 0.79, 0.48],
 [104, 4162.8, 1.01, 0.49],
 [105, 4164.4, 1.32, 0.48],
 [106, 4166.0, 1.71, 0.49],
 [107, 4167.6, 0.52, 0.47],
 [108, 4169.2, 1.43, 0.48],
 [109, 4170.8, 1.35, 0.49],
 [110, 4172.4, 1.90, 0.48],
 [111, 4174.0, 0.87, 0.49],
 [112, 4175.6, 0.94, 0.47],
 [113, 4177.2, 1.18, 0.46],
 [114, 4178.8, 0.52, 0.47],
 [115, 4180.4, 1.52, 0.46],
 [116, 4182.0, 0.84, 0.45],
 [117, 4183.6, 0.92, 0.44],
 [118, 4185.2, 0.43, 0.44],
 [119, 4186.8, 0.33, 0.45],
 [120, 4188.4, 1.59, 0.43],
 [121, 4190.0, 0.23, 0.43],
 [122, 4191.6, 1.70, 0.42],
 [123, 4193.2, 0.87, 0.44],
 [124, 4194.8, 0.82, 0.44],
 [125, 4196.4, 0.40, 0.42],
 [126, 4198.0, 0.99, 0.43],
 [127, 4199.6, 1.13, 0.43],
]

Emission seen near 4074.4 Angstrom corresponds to [O II] 3727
